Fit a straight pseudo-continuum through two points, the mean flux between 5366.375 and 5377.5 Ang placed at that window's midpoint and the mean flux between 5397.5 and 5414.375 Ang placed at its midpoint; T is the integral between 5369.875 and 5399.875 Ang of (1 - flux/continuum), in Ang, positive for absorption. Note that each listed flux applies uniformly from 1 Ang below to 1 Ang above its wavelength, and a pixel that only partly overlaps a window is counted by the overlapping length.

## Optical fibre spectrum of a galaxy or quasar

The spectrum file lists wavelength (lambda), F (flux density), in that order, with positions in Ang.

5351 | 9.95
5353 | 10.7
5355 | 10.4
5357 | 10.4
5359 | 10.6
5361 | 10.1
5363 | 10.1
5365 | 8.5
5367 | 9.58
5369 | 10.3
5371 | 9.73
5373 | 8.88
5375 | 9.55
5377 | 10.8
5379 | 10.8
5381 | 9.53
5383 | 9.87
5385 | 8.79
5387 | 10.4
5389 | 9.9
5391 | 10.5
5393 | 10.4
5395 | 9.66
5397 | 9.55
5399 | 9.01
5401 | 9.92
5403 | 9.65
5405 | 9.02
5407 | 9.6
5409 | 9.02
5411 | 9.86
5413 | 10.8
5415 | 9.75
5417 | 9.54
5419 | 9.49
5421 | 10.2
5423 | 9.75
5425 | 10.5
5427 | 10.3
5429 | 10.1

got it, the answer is -0.37 Ang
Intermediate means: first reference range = 9.77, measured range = 9.83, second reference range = 9.61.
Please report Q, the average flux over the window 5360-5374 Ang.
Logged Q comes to 9.6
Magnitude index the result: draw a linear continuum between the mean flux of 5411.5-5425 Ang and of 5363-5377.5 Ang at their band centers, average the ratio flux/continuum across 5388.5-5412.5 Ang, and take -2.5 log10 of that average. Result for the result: 0.02 mag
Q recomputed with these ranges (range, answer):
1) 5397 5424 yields 9.66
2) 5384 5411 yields 9.66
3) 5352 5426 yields 9.87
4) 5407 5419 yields 9.75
